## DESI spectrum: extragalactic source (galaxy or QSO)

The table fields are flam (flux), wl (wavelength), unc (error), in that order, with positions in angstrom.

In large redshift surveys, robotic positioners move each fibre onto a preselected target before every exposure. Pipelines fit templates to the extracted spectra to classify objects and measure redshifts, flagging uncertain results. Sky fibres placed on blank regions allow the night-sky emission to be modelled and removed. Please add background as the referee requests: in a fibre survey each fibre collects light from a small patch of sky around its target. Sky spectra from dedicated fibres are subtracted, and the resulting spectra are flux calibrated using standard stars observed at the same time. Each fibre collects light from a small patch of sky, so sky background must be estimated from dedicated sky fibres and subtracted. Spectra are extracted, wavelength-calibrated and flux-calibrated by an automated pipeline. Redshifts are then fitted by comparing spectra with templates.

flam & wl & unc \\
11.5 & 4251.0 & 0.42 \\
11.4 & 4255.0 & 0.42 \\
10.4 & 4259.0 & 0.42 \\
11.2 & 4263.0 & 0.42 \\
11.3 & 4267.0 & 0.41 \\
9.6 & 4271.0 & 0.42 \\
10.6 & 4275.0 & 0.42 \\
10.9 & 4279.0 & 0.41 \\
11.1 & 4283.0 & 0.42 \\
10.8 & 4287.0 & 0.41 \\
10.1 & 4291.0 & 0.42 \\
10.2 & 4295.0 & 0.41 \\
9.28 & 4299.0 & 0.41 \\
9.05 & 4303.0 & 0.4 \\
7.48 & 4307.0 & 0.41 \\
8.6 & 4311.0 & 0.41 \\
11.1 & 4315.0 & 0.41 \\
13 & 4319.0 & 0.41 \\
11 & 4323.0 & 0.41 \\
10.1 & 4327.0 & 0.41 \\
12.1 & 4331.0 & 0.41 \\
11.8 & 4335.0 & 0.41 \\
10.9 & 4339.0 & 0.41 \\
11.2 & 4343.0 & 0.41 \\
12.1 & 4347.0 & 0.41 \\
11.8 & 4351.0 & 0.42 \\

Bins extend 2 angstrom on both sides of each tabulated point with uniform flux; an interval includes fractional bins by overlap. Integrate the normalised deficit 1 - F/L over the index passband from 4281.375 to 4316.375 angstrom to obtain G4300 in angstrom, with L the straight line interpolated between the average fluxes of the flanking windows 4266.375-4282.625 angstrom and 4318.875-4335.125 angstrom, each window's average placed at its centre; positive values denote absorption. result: 4.01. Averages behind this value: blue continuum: 10.6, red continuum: 11.4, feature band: 9.71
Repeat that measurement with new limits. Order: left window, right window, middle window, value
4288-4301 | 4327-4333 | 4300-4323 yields 1.6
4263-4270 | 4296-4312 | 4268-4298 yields -1.4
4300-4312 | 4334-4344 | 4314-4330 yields -2.6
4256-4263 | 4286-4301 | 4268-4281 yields 0.0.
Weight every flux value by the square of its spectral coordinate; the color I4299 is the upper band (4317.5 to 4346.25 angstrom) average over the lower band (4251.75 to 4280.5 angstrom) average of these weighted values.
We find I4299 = 1.09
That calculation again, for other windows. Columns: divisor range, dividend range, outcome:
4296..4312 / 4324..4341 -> 1.31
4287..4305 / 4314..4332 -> 1.18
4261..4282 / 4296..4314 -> 0.84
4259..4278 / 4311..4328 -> 1.06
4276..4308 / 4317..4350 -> 1.18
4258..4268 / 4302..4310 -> 0.76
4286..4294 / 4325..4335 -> 1.10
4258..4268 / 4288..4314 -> 0.86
